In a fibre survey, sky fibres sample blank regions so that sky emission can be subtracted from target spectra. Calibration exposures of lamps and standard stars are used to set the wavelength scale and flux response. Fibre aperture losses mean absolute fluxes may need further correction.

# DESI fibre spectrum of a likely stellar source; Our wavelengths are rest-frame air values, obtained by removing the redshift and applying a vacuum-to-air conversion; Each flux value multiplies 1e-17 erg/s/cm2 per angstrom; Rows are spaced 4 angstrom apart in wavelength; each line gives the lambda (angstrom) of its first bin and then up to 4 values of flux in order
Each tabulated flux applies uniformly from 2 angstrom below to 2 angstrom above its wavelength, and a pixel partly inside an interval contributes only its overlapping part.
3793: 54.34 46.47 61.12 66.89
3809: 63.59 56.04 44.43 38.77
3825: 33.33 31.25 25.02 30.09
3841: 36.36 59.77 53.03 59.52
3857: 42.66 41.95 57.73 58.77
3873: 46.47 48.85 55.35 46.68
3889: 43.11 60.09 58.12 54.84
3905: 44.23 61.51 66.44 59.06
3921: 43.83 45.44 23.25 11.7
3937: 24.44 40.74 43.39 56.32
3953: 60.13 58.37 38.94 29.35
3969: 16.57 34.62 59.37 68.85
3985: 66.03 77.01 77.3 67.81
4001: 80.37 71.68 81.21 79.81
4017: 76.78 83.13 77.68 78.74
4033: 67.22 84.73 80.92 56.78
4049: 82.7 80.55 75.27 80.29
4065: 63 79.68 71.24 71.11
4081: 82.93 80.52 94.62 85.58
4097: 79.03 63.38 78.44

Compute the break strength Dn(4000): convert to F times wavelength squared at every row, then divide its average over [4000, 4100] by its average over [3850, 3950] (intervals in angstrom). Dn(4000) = 1.76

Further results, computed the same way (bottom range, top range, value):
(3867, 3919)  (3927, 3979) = 0.73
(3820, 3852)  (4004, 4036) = 2.17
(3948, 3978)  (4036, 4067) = 1.82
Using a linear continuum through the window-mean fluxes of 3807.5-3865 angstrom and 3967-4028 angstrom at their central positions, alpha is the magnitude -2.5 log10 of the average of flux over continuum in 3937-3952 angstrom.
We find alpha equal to 0.33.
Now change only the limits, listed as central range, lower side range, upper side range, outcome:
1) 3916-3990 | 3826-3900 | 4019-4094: 0.36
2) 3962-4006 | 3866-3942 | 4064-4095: 0.07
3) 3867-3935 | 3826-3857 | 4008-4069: 0.07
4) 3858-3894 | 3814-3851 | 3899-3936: -0.19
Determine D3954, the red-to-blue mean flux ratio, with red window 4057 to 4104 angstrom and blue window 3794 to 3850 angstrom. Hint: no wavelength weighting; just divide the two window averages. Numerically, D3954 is 1.67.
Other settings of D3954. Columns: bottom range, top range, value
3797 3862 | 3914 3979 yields 0.88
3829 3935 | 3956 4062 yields 1.44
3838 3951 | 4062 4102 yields 1.62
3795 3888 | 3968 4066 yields 1.49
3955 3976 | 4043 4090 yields 2.08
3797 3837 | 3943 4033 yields 1.37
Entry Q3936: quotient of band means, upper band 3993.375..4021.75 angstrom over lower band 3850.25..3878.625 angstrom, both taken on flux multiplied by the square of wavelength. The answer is 1.6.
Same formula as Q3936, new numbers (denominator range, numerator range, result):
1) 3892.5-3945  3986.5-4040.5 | 1.80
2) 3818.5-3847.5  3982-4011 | 2.19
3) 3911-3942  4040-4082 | 2.03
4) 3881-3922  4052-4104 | 1.56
